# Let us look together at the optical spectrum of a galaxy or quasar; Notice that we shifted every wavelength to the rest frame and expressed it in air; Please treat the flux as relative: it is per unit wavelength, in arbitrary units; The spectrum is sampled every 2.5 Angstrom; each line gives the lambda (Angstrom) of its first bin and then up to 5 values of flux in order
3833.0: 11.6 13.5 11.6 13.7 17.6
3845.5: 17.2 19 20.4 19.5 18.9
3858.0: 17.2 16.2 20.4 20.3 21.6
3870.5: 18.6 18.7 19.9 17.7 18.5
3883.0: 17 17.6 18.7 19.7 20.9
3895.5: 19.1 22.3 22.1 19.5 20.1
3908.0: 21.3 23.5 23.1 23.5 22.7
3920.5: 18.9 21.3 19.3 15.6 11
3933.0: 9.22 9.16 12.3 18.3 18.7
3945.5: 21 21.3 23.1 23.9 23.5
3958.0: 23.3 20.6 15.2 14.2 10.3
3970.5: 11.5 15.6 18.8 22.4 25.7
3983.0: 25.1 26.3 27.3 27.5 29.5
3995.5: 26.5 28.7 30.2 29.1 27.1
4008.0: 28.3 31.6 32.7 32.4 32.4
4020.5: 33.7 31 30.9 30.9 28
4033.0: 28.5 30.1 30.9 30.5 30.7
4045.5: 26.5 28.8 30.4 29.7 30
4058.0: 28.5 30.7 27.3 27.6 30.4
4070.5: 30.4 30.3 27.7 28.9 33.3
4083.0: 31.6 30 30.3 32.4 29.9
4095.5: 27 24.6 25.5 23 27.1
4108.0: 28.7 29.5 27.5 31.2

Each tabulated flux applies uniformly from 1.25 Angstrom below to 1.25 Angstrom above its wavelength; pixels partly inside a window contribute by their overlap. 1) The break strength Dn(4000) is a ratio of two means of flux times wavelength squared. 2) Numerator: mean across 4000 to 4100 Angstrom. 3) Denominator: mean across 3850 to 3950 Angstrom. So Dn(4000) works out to 1.70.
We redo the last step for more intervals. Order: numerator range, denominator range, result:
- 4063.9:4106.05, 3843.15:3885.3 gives 1.72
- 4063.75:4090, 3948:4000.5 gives 1.43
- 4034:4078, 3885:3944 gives 1.69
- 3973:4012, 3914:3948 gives 1.60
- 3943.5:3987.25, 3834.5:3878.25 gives 1.19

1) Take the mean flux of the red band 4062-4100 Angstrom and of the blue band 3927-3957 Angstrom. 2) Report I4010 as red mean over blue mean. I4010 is 1.7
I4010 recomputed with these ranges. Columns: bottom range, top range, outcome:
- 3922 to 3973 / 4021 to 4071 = 1.74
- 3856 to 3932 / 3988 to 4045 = 1.54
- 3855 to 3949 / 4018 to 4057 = 1.60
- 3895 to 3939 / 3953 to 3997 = 1.16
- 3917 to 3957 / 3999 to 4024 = 1.70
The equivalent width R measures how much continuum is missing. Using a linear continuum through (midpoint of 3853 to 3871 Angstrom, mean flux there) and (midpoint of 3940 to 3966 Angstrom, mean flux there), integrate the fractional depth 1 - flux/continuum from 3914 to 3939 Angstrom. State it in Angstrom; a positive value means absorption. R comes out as 4.6 Angstrom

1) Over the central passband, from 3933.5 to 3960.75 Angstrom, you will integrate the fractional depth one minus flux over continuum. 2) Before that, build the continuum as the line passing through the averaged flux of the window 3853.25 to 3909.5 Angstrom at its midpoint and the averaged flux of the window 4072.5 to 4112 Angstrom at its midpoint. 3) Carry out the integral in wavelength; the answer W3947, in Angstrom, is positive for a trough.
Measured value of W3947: 3.8 Angstrom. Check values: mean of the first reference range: 19.4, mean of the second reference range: 28.7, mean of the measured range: 19.2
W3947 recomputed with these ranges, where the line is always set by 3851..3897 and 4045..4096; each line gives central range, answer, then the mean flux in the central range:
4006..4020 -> -2.53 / 31.4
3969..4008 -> 0.82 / 24.8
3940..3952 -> 1.16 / 20.7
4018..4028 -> -1.74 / 31.8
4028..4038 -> -0.63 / 29.4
